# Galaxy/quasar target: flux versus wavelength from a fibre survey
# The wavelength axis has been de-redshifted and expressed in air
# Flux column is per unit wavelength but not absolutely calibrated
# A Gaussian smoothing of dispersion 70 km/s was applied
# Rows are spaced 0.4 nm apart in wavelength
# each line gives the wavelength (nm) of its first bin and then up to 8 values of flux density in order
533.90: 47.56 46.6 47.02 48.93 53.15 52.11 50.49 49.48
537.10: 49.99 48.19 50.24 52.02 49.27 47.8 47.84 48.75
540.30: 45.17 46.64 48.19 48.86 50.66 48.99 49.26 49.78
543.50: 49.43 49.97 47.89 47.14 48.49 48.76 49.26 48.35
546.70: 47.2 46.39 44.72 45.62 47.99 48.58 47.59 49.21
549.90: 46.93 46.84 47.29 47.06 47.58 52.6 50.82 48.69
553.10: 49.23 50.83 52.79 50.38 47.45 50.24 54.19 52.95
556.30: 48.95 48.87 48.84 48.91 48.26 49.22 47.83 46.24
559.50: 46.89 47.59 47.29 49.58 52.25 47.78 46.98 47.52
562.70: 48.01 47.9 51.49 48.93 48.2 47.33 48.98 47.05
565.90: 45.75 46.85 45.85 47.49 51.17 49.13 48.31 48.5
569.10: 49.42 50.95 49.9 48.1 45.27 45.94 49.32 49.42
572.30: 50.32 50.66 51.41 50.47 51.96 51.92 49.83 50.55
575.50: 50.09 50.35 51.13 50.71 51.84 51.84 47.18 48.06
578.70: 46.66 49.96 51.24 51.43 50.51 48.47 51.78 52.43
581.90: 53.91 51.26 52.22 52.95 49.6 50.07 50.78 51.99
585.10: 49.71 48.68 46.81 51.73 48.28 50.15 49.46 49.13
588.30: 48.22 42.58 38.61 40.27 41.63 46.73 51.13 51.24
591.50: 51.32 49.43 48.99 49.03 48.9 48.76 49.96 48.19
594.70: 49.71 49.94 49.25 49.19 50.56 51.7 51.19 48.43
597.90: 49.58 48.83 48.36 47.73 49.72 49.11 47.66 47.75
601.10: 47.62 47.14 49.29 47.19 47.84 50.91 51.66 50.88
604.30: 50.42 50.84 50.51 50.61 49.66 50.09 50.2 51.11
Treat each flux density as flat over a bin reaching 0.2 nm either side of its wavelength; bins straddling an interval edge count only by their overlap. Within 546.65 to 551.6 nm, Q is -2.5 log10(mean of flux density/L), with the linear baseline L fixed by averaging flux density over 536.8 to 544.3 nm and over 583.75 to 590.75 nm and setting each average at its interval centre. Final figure 0.03 mag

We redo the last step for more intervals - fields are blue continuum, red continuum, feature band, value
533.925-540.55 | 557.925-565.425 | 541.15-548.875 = 0.013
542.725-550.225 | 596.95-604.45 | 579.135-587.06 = -0.045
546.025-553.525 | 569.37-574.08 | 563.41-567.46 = 0.027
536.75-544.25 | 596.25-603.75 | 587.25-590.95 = 0.082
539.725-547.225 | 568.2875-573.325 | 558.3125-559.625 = 0.033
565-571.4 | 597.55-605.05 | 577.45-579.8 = -0.016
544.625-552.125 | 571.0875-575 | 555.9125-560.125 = 0.009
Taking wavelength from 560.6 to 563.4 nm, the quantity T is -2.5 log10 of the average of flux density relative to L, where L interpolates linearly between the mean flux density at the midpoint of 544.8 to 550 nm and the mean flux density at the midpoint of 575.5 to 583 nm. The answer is 0.01 mag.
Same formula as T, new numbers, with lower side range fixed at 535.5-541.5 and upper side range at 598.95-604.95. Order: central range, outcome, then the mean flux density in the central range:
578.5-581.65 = -0.026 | 50.3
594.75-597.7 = -0.021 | 50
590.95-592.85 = -0.020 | 50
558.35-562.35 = 0.024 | 48.1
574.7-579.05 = -0.016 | 49.8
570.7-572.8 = 0.009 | 48.7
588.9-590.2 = 0.204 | 40.7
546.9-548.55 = 0.066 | 46.3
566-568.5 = 0.024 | 48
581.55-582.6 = -0.073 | 52.5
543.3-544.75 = 0.008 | 48.8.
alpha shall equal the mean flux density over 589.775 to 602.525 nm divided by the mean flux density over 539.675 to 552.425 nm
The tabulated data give 1.02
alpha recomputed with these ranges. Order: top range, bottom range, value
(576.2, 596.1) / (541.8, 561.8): 1.01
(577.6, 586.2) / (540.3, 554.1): 1.04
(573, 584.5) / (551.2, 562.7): 1.03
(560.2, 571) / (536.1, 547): 0.99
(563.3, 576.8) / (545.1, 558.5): 1.01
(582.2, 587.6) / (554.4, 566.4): 1.03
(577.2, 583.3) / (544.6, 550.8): 1.07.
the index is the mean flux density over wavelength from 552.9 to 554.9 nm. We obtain 50.1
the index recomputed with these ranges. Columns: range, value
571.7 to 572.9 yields 50.1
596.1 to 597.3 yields 51.1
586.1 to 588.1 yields 49.8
